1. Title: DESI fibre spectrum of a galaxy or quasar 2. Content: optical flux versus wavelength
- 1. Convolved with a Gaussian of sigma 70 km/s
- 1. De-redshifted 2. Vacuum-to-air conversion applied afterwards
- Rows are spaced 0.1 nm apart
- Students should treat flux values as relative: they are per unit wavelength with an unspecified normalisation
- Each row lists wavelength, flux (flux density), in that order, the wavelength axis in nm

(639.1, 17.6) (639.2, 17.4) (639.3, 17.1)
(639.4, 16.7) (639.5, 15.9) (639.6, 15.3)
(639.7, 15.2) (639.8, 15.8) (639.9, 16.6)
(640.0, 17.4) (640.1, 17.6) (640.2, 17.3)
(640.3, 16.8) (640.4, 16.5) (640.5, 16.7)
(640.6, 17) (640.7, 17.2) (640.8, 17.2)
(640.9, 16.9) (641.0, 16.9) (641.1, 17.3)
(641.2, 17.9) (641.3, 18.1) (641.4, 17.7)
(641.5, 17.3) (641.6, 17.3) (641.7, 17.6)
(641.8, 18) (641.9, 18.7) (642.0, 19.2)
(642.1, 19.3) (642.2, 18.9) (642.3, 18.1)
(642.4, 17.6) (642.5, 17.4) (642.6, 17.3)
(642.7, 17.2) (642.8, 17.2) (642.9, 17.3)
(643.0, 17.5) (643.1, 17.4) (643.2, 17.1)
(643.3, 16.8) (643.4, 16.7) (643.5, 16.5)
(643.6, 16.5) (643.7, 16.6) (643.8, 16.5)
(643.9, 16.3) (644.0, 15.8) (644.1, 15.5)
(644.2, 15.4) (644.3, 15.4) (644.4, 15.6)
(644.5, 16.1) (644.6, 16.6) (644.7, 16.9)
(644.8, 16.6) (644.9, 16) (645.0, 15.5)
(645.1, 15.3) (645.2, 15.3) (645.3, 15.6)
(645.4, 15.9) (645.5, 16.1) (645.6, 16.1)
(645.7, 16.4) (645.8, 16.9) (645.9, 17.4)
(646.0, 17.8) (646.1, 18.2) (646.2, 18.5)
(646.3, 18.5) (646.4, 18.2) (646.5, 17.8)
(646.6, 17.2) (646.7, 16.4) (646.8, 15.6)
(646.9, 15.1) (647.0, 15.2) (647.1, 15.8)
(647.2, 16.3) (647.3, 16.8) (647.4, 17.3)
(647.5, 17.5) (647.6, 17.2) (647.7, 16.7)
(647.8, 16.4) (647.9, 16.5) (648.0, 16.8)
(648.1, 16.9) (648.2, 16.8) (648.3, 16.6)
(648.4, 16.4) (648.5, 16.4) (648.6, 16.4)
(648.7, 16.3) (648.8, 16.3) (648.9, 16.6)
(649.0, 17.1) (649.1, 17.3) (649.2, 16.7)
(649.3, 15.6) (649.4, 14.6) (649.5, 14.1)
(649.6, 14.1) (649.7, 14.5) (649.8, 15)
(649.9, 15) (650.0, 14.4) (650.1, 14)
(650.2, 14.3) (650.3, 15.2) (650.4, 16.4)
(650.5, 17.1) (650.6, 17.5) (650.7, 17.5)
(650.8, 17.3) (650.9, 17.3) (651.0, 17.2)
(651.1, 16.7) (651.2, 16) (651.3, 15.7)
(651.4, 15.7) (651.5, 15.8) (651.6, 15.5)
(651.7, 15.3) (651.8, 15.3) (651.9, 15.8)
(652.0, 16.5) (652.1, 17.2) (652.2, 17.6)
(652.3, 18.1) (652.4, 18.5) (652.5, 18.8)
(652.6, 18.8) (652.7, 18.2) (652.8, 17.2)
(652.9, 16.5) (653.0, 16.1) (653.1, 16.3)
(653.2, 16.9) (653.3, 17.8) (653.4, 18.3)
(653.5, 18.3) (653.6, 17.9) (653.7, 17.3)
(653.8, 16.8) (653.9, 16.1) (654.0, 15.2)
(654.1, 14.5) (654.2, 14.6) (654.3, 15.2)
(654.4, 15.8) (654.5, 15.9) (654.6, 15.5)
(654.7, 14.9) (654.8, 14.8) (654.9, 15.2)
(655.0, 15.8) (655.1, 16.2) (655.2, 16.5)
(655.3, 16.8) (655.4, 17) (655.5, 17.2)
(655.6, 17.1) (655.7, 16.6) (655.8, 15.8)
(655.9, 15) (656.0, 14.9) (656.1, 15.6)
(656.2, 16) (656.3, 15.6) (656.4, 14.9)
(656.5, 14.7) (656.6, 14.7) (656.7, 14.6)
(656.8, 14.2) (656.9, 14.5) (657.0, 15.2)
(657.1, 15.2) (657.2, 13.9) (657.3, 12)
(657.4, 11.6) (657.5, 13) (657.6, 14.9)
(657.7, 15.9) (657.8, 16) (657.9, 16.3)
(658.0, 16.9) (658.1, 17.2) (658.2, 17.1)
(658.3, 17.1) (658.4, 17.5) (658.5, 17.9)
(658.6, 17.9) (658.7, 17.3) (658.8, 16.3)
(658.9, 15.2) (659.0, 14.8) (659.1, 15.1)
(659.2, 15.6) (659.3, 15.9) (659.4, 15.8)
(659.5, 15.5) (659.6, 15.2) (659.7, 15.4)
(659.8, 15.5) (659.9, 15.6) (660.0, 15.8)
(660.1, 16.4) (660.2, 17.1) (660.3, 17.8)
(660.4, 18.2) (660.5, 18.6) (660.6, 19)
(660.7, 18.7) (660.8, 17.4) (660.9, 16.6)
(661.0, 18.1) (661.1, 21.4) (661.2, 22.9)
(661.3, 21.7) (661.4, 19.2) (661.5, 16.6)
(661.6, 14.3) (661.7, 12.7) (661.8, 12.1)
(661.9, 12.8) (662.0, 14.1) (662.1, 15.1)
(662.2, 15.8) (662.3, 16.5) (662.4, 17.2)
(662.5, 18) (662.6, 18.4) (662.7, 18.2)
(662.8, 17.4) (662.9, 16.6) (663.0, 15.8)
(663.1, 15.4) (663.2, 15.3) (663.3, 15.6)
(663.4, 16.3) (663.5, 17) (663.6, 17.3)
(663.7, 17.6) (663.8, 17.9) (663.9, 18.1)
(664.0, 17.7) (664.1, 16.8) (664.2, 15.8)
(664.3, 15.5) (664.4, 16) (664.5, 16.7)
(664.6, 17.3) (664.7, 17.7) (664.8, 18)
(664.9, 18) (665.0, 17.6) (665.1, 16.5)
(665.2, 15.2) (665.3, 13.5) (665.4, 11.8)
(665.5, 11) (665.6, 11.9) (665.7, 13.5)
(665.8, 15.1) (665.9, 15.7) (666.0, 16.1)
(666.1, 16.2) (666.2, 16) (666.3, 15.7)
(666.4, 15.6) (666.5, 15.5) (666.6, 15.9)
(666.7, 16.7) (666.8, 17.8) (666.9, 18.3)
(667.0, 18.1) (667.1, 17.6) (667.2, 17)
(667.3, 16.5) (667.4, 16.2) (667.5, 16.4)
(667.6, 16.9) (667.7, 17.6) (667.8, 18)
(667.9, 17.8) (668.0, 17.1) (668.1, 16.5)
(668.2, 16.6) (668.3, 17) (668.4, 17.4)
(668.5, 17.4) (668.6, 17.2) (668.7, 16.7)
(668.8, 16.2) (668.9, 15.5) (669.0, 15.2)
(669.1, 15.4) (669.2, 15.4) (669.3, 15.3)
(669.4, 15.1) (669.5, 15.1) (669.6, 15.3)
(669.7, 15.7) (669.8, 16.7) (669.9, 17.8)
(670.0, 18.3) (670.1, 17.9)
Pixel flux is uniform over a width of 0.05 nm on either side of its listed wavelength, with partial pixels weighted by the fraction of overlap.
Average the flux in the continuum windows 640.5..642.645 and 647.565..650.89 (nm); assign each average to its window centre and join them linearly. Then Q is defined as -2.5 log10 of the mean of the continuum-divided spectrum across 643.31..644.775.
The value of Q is 0.07 mag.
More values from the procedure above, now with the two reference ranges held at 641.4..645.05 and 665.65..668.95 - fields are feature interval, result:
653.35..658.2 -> 0.080 mag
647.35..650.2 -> 0.058 mag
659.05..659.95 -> 0.082 mag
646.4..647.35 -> 0.039 mag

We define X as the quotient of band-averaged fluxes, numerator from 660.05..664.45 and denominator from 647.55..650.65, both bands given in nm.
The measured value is 1.1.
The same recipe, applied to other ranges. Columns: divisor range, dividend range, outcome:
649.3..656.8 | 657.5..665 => 1.04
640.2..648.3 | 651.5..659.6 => 0.95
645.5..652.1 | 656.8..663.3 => 1.00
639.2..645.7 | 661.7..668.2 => 0.96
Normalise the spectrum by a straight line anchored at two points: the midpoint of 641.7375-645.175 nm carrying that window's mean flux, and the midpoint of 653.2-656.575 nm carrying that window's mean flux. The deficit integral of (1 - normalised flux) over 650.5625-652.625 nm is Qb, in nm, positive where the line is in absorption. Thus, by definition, -0.068 nm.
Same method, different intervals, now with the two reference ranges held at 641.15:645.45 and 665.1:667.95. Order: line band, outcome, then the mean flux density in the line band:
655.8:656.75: 0.07 nm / 15.1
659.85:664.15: -0.25 nm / 17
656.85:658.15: 0.12 nm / 14.8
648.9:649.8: 0.06 nm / 15.5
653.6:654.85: 0.06 nm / 15.6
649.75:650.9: 0.05 nm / 15.9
